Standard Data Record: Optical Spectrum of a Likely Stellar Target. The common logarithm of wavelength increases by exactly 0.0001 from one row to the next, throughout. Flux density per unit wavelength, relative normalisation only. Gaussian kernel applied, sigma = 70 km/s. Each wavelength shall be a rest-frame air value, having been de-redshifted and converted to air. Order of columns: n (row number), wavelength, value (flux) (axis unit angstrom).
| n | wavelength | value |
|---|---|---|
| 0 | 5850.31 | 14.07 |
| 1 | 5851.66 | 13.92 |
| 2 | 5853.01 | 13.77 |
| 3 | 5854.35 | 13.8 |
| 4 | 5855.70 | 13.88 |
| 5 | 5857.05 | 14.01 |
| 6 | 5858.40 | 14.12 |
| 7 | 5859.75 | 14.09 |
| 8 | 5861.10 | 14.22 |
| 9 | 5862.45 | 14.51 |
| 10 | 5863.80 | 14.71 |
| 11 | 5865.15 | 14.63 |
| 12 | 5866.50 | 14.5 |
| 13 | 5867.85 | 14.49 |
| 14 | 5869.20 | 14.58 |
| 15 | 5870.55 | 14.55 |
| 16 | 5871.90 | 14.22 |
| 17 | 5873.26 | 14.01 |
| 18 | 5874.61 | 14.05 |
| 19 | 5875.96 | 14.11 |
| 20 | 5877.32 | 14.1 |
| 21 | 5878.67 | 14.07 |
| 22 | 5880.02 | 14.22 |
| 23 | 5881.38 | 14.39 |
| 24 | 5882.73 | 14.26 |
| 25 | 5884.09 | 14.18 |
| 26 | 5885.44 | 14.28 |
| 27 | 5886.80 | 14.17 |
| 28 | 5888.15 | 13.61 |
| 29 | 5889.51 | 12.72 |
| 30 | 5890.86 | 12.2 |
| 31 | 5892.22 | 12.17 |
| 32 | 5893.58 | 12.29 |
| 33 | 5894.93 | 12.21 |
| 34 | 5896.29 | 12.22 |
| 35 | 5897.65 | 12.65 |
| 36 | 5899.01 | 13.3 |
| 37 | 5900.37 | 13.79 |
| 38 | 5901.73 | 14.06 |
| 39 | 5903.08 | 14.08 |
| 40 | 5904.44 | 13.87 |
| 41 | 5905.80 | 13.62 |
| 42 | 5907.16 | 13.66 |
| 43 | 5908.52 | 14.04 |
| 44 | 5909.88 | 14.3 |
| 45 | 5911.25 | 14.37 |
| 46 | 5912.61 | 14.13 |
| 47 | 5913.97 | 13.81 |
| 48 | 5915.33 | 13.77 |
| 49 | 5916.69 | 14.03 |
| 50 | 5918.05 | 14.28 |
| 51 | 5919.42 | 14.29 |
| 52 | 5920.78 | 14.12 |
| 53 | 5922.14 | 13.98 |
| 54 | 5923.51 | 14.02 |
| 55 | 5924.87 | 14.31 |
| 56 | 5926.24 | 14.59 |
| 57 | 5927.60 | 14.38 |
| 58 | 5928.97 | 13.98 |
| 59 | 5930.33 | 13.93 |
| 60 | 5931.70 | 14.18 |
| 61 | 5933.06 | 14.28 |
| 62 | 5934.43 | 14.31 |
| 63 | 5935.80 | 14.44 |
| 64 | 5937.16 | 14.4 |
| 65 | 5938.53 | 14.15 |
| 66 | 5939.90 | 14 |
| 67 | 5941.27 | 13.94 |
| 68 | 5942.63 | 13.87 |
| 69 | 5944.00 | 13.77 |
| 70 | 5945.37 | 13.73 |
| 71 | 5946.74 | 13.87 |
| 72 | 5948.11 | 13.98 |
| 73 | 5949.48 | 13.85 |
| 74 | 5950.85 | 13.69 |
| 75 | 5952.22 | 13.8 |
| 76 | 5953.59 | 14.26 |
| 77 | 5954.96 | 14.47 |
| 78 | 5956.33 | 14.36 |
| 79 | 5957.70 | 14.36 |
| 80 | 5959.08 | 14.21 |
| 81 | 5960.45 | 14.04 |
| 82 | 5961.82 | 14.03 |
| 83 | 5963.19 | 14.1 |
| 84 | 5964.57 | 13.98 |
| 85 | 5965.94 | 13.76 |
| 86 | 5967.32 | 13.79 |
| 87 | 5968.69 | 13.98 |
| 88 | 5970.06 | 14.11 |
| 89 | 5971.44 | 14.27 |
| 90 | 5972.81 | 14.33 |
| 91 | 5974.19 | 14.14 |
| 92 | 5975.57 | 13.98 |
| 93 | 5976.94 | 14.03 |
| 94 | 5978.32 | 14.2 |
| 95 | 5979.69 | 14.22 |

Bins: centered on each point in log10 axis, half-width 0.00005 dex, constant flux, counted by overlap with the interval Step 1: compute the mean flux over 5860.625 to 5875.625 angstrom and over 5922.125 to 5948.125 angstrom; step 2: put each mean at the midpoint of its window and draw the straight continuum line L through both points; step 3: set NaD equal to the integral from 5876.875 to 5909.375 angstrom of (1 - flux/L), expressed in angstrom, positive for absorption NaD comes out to 1.8 angstrom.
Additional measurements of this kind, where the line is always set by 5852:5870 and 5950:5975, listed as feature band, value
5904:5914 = 0.1 angstrom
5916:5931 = 0.0 angstrom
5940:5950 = 0.2 angstrom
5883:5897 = 1.1 angstrom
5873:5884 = 0.1 angstrom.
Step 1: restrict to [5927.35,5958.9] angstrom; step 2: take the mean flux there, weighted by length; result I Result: 14.1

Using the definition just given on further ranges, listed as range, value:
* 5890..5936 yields 13.7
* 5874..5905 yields 13.5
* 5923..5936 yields 14.2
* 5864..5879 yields 14.3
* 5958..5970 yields 14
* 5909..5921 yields 14.1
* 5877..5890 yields 14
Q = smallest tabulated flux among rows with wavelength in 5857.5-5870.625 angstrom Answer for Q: 14.09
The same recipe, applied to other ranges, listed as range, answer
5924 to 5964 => 13.69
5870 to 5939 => 12.17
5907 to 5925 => 13.66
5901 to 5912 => 13.62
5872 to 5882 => 14.01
